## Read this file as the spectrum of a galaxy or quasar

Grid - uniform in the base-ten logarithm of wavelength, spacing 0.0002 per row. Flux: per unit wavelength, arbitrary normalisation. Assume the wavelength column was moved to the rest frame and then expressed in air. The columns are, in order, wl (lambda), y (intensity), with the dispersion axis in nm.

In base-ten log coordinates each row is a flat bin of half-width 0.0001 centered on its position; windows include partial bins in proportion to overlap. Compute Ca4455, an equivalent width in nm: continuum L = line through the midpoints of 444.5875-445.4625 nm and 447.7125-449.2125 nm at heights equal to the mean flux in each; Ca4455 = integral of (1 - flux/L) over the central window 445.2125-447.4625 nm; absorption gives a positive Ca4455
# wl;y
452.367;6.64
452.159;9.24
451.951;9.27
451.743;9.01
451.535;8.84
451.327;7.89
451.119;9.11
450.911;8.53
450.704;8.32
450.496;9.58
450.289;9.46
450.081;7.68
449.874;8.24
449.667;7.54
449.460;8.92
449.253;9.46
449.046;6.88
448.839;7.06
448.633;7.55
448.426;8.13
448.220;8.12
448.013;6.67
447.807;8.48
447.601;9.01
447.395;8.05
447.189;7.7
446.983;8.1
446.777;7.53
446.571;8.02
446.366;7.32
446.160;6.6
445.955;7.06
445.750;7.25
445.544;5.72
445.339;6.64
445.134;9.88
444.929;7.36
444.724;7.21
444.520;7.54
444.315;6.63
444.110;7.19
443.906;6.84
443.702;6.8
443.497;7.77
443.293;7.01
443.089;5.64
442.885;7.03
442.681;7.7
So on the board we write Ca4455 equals 0.12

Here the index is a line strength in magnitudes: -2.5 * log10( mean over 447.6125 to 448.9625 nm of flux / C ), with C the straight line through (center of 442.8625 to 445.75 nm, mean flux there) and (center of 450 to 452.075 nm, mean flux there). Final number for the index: 0.05 mag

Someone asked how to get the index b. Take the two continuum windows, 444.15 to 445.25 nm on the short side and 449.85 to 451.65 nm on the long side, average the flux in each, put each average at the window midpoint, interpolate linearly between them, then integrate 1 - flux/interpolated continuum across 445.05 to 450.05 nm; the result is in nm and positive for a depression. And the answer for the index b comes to 0.24 nm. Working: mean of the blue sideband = 7.68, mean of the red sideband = 8.64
